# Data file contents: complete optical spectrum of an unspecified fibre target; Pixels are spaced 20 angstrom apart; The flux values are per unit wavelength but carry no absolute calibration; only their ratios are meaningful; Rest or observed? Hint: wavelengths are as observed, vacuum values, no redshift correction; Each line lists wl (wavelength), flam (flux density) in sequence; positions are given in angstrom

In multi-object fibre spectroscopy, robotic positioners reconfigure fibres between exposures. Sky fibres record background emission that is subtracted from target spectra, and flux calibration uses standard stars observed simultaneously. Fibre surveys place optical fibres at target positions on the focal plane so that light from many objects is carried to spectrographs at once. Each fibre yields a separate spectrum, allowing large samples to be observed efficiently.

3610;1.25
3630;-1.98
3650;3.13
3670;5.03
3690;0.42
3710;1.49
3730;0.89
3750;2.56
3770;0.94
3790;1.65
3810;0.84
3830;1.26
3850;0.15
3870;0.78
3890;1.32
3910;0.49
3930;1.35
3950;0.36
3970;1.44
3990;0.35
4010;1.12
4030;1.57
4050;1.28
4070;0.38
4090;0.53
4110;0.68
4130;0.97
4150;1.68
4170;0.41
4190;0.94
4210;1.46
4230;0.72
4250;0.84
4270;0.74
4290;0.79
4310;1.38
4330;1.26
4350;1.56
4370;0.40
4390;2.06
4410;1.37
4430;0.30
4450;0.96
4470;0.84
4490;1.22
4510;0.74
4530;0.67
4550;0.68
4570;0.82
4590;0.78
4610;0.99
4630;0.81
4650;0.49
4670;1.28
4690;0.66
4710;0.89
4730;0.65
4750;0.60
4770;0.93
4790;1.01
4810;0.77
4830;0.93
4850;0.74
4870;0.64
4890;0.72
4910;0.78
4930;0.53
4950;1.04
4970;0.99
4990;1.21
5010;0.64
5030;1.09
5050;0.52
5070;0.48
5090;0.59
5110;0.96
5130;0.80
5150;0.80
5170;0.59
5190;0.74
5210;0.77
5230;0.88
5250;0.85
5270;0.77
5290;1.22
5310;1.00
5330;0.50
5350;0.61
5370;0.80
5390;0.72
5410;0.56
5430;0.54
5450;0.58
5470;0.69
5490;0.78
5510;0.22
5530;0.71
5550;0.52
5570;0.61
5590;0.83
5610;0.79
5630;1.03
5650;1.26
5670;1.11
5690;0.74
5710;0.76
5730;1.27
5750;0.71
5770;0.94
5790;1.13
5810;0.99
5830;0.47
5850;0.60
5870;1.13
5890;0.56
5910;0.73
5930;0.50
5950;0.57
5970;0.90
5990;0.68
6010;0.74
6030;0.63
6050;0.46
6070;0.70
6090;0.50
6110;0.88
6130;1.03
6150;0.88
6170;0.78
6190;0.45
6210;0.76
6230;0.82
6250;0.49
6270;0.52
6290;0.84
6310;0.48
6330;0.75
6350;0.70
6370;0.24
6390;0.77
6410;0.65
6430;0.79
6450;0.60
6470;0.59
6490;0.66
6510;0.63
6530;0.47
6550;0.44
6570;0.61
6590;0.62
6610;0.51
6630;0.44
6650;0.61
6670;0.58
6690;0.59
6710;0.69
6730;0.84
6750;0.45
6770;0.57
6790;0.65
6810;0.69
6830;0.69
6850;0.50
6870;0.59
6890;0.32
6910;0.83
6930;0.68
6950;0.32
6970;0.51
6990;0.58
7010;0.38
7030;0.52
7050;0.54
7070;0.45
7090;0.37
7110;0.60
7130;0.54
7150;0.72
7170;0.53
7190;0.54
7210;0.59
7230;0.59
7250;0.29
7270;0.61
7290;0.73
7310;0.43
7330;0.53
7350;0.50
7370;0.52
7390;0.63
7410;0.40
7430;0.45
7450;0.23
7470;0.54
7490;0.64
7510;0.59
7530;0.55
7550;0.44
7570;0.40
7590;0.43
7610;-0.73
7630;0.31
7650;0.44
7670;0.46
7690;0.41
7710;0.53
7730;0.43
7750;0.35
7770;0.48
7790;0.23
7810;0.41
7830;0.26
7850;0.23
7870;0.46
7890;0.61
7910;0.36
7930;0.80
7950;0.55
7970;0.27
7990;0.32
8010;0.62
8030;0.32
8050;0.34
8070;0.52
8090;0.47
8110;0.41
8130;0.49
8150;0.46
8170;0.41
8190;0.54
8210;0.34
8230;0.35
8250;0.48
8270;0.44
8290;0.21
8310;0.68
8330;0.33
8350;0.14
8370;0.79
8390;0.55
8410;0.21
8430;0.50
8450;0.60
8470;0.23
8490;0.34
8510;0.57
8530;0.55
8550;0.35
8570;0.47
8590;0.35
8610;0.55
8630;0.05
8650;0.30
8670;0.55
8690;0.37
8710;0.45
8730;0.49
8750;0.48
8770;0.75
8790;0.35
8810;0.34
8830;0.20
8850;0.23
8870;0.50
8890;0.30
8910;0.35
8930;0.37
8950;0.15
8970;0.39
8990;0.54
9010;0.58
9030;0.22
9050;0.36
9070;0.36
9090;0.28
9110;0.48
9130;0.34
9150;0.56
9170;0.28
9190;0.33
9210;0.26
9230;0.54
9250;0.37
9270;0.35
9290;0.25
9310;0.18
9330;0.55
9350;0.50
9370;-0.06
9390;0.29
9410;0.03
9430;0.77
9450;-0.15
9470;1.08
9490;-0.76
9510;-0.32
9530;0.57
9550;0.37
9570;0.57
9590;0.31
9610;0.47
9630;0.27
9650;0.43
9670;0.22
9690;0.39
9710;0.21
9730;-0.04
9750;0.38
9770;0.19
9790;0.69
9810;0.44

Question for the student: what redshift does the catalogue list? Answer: 0.05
